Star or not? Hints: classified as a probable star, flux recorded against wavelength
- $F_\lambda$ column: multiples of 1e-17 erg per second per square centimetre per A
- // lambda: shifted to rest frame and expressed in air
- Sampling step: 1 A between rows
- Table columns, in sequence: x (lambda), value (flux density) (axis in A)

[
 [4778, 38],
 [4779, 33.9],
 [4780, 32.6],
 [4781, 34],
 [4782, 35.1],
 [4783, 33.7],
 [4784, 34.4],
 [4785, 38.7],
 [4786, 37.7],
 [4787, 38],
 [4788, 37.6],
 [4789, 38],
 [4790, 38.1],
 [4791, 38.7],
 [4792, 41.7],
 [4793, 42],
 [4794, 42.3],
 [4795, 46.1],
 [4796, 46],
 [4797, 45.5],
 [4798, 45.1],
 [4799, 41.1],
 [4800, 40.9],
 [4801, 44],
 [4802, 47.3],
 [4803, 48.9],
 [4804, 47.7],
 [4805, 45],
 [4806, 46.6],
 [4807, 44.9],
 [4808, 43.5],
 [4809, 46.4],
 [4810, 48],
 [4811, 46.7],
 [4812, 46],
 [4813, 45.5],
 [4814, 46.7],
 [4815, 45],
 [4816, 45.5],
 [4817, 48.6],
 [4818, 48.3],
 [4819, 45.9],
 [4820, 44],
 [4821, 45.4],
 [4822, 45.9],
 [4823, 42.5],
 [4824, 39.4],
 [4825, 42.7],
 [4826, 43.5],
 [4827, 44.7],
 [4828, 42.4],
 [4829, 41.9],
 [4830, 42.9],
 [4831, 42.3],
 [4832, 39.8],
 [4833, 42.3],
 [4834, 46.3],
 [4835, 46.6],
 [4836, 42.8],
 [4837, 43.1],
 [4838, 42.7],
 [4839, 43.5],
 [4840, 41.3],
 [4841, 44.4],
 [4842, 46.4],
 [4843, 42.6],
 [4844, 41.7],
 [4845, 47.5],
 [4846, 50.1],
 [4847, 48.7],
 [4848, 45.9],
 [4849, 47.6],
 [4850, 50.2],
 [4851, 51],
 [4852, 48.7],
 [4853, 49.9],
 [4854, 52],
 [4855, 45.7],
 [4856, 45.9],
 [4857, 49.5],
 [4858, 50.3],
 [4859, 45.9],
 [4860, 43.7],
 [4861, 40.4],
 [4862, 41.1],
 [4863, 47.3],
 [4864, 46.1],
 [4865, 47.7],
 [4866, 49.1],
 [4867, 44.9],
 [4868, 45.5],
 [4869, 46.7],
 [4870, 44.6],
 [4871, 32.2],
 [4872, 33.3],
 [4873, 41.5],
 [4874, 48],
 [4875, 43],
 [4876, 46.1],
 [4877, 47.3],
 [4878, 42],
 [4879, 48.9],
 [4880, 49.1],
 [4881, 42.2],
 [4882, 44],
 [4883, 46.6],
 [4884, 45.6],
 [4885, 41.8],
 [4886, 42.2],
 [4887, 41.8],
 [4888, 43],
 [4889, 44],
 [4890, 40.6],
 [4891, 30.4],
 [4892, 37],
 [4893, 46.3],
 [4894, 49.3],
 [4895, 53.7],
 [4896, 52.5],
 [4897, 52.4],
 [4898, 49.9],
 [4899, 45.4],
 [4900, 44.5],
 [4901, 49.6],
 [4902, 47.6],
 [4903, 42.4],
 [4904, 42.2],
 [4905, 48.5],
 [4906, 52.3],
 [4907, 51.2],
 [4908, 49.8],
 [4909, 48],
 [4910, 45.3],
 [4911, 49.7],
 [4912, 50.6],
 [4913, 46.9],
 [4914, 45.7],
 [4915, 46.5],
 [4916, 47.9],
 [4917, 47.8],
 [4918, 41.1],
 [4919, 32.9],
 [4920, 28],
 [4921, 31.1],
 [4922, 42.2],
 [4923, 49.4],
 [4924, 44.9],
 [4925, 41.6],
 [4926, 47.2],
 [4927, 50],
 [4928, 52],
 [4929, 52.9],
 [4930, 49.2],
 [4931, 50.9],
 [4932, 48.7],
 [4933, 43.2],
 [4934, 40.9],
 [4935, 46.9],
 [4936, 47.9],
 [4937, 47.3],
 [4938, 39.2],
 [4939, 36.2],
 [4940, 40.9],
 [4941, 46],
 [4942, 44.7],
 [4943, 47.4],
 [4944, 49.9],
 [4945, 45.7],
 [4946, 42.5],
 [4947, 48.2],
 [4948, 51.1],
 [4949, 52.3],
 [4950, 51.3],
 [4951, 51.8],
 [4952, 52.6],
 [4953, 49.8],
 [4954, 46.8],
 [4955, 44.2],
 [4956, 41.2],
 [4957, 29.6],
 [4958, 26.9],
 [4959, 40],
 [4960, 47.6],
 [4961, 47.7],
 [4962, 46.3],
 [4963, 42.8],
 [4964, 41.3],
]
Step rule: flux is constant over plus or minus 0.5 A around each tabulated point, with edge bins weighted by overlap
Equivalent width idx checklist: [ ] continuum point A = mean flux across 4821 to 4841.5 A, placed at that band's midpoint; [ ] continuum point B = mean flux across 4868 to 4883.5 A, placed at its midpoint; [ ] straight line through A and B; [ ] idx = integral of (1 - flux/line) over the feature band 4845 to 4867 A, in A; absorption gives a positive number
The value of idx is -2.0 A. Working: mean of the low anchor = 43.1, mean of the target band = 47.4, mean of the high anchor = 43.8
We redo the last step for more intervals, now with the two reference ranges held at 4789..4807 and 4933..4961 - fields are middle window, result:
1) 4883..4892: 0.64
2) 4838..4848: -0.21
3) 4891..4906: -0.80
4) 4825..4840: 0.31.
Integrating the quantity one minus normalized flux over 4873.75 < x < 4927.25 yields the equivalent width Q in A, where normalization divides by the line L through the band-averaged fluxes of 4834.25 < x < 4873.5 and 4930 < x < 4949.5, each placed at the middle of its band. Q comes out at 0.6 A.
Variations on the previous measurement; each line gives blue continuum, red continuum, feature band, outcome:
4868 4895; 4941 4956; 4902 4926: 0.4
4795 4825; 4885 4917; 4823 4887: 1.5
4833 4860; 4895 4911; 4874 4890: 1.0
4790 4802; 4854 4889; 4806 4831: -0.8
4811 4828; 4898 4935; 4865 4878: 0.5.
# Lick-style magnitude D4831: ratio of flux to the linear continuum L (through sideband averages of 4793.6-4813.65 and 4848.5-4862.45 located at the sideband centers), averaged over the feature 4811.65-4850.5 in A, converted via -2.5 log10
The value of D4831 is 0.04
